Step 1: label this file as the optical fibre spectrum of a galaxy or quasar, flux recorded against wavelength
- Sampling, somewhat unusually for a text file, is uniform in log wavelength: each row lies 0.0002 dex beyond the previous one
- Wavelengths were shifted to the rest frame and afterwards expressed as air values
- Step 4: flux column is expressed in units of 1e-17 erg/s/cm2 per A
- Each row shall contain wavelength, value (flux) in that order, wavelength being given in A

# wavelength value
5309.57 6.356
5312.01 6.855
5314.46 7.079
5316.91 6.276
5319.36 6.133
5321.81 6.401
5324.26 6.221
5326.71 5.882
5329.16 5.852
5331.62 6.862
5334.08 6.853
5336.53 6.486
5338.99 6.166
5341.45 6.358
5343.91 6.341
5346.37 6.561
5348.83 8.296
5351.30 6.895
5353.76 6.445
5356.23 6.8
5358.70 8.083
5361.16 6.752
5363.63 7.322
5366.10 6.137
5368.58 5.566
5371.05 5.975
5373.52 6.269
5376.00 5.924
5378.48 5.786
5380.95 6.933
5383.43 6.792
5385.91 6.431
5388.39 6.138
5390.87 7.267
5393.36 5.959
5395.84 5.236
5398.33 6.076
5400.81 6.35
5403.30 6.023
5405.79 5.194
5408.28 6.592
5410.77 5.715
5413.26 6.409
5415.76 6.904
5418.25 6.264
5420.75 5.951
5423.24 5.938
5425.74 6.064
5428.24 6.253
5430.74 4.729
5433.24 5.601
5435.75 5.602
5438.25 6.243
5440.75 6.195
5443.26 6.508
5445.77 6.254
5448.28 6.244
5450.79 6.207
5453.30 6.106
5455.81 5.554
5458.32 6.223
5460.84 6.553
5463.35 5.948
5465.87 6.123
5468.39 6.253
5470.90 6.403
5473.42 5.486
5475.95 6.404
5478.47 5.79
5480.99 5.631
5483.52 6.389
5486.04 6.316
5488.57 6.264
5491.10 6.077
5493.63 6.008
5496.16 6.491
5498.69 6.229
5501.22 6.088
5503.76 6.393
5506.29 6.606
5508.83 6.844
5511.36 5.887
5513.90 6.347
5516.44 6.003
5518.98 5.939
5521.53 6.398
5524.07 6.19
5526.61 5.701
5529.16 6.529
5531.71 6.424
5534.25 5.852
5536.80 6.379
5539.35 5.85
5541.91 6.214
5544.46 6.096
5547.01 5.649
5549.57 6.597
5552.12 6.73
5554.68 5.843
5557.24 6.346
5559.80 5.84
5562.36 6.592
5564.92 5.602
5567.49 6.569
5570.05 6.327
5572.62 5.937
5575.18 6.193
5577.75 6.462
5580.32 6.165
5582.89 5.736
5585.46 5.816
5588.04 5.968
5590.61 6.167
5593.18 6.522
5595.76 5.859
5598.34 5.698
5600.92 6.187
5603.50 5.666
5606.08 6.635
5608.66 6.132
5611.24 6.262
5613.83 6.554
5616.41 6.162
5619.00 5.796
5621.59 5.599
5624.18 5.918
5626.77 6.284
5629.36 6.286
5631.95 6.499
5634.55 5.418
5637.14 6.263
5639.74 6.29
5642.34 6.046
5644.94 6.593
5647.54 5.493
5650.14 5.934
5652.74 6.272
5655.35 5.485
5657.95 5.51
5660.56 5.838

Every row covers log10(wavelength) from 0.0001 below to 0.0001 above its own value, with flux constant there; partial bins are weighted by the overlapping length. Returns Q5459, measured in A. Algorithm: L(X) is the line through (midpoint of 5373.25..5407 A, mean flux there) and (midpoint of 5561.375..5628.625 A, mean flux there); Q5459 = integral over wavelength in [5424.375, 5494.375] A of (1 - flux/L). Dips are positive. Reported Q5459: 1.1 A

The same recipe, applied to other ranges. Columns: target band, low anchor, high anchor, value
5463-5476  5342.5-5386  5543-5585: 0.61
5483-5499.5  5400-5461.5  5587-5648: -0.47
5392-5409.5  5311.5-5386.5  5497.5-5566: 1.40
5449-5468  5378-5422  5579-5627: 0.21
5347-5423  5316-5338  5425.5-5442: -4.60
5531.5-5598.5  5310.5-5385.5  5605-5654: 0.99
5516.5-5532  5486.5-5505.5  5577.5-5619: 0.08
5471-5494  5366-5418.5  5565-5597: 0.34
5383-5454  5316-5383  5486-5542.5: 3.13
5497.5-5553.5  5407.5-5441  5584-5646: -1.46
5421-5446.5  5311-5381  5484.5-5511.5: 1.87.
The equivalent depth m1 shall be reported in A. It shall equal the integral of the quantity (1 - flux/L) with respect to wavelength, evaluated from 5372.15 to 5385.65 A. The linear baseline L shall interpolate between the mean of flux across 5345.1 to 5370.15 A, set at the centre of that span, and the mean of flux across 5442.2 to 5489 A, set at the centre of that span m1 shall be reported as 0.8 A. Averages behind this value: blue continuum 6.87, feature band 6.34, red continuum 6.14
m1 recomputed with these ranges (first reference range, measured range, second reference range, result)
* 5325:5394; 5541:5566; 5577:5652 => 0.15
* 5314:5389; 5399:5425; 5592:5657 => 1.15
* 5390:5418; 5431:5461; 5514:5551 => 0.48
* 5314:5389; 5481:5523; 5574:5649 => 0.14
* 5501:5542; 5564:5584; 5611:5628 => 0.00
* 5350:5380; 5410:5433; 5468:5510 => 1.30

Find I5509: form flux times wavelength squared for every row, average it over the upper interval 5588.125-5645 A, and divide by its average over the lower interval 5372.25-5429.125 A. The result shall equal 1.1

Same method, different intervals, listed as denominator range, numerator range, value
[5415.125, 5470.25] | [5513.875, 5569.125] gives 1.05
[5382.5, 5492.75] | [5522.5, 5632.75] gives 1.06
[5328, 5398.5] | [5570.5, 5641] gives 1.02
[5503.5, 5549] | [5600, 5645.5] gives 1.03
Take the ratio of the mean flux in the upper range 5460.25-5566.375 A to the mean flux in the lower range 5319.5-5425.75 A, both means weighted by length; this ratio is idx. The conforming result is 1.0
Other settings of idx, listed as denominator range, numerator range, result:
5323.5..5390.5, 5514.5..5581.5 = 0.94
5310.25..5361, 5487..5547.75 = 0.93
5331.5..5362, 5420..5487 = 0.88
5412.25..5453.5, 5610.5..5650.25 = 1.00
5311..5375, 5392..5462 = 0.92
